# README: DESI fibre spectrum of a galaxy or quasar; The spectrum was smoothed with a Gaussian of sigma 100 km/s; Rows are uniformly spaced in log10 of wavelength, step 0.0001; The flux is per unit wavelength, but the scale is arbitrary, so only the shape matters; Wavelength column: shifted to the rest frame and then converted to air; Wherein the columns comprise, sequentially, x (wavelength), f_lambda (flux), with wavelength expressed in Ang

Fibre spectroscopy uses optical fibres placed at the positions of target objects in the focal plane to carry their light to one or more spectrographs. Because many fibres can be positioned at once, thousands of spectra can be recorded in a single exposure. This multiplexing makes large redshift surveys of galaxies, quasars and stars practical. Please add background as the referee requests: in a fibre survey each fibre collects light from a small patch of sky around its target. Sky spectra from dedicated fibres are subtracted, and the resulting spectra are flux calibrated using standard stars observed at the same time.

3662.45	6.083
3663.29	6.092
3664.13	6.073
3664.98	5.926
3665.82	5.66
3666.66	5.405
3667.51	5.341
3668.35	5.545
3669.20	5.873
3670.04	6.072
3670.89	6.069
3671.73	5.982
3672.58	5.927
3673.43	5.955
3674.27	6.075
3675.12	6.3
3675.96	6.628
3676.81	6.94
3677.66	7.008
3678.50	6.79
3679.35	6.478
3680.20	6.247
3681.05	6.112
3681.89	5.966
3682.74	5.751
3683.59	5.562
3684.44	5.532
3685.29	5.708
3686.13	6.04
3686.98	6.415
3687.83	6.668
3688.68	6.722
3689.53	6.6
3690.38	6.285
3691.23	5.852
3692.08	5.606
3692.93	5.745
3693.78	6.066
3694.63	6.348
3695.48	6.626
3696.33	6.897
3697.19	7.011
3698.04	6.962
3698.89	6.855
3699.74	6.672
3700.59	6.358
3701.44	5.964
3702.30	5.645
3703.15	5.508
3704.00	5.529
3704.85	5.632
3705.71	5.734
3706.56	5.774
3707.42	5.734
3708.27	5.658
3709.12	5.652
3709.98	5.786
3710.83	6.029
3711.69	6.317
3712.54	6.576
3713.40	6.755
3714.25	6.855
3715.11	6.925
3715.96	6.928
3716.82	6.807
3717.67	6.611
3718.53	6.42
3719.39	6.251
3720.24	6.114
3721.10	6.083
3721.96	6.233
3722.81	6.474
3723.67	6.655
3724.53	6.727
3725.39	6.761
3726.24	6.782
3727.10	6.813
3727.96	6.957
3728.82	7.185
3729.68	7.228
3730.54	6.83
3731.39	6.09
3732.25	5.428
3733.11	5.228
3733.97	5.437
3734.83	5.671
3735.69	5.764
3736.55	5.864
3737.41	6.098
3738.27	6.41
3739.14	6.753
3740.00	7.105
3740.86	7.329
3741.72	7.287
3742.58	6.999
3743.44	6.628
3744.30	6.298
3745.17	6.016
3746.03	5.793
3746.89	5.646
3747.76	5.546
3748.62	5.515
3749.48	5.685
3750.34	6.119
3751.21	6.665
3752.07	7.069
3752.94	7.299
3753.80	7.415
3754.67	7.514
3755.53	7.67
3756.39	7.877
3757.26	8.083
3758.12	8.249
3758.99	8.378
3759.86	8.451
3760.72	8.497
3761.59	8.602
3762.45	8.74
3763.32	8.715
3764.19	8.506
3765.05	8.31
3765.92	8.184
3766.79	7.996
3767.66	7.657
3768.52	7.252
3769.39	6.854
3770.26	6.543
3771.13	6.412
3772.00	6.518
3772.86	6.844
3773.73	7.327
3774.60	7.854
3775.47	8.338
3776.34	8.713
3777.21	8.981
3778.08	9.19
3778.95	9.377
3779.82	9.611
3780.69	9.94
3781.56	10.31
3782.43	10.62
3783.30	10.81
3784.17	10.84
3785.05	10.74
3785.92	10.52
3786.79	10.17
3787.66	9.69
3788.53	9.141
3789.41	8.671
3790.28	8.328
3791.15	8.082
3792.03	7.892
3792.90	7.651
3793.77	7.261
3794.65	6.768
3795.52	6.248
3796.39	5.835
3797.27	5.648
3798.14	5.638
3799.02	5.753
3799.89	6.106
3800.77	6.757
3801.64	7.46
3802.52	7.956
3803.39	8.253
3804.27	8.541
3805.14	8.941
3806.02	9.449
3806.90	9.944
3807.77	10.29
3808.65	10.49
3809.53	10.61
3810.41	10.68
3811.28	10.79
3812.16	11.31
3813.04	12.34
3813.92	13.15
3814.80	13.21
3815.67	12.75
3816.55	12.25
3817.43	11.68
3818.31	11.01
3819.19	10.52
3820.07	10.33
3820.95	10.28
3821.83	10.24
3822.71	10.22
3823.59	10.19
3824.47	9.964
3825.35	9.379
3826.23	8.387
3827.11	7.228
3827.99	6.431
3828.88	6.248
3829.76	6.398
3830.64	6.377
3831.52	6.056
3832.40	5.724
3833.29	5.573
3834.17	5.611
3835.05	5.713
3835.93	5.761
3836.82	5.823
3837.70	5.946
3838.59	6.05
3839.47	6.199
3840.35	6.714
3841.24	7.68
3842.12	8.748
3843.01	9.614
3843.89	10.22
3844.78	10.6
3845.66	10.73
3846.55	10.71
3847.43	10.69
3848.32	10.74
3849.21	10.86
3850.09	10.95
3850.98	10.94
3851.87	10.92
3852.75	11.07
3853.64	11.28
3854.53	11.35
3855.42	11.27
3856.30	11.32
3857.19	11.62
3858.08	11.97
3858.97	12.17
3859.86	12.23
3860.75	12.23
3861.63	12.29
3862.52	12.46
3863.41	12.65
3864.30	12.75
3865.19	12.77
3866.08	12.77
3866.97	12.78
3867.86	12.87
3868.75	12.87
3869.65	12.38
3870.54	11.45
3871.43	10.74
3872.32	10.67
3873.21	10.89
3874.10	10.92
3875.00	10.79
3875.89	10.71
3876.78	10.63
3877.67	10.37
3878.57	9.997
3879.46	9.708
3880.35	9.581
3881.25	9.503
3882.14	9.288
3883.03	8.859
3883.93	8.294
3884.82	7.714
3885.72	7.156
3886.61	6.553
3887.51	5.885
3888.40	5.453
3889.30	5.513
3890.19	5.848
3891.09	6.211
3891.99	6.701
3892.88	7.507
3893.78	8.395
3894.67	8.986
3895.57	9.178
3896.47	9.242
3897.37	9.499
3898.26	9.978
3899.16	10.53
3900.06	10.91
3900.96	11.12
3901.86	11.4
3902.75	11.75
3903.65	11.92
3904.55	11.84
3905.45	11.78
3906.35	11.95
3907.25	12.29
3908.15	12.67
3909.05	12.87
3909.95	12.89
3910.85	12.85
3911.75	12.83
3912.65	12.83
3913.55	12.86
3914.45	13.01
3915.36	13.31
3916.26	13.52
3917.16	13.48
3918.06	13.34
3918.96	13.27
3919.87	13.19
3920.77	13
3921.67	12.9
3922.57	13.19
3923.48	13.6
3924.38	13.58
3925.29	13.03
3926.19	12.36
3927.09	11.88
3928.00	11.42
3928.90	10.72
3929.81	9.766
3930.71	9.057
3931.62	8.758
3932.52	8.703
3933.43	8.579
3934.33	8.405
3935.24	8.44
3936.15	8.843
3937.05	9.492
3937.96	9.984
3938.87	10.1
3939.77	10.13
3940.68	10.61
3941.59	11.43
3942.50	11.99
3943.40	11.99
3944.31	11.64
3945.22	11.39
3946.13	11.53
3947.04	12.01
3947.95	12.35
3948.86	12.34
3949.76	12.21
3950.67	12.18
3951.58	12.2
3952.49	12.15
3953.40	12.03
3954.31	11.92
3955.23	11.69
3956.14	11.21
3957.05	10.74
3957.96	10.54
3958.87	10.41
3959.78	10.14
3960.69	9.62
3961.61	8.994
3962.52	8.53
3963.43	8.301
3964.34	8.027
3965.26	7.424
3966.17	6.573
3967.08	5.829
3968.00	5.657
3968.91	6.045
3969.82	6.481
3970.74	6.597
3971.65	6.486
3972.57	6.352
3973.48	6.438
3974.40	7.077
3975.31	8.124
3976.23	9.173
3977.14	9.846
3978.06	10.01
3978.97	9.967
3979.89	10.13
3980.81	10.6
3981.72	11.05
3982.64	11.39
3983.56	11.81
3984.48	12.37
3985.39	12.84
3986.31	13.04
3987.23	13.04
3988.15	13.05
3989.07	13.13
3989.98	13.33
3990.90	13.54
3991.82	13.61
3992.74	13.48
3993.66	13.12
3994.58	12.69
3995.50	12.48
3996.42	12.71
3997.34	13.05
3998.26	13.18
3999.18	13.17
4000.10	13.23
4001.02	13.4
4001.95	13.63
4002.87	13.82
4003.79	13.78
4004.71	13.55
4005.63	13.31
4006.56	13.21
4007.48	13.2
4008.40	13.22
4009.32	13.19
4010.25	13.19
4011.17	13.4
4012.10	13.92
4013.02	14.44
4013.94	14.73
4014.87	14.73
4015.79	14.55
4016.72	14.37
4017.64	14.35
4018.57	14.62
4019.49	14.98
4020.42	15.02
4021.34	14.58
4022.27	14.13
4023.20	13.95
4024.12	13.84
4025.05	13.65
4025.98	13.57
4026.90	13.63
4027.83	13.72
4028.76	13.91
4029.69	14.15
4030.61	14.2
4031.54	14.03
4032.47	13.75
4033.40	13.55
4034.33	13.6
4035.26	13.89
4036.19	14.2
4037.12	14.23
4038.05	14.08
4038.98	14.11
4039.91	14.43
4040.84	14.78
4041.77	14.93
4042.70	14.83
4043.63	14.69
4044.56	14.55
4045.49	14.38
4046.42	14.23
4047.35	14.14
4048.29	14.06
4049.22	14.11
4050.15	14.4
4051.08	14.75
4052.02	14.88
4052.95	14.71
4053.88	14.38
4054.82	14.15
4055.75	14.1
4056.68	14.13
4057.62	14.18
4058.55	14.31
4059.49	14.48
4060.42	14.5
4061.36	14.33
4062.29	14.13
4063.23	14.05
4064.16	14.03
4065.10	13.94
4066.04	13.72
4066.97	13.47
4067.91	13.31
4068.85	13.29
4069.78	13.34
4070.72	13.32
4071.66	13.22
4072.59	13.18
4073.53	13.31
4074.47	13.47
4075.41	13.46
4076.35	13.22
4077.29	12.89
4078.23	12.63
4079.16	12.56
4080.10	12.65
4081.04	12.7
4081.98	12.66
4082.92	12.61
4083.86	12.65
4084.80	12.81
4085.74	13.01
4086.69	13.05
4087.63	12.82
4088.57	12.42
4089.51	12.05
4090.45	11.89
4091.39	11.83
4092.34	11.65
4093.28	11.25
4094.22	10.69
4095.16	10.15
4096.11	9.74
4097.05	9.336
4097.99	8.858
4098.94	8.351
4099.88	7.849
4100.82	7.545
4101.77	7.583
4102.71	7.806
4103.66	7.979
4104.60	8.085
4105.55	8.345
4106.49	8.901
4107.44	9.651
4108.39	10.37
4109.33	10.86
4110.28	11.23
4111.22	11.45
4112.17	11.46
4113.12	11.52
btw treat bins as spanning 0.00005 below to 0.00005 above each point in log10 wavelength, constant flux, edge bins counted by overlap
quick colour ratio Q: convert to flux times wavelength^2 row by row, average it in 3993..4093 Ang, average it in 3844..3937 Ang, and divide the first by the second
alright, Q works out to 1.4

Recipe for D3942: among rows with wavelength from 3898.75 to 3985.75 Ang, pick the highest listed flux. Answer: 13.6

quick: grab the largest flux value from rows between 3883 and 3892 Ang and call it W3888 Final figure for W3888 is 8.859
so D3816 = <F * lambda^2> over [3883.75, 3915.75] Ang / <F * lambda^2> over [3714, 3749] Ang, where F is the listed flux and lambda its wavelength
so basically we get 1.71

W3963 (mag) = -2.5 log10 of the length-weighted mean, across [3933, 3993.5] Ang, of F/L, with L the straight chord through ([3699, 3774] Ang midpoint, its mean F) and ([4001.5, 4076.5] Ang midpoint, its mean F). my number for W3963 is 0.19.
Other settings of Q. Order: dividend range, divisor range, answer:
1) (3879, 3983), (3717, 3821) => 1.38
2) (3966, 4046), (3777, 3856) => 1.53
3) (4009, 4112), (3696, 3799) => 2.11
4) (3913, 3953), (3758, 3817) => 1.41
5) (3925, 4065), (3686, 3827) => 1.80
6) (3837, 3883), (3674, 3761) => 1.78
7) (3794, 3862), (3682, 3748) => 1.56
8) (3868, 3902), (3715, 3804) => 1.34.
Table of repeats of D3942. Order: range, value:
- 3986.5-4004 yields 13.82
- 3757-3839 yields 13.21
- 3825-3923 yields 13.52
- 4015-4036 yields 15.02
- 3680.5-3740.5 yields 7.228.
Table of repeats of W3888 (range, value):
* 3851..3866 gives 12.77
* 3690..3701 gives 7.011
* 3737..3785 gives 10.84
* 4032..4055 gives 14.93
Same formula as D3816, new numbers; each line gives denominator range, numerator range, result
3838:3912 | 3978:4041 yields 1.39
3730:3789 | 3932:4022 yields 1.66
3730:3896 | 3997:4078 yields 1.79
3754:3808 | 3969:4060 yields 1.79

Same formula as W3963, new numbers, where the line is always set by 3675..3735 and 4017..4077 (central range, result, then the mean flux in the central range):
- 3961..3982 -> 0.48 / 7.97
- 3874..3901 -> 0.20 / 8.68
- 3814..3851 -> 0.04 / 8.84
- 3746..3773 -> 0.03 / 7.36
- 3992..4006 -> -0.02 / 13.2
